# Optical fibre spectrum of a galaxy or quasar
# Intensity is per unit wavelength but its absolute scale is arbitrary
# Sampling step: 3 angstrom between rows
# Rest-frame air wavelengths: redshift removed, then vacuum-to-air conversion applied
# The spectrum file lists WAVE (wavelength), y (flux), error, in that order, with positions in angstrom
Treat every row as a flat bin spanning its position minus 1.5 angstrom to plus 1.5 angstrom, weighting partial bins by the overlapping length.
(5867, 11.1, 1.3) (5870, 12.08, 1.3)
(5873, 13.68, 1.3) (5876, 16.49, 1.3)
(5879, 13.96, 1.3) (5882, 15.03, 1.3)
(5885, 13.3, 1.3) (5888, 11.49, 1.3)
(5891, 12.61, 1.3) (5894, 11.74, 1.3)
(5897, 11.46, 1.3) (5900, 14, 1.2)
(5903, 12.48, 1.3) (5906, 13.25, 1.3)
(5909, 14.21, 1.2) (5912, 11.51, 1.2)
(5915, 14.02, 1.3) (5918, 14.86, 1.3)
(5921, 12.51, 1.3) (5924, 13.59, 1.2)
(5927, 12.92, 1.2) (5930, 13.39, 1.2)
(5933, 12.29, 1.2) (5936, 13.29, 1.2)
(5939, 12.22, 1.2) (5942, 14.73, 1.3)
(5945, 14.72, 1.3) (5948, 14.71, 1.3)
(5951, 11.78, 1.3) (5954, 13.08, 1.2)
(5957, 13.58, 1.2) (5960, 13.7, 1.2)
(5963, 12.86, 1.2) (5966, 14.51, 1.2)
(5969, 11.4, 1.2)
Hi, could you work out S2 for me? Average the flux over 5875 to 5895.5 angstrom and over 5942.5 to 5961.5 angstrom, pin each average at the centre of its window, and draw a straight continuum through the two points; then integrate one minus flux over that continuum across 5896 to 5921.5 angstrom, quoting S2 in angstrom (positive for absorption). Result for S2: 0.6 angstrom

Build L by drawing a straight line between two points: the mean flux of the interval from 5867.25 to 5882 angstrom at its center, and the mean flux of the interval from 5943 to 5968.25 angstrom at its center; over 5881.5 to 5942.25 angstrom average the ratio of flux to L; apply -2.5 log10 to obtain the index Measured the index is 0.059 mag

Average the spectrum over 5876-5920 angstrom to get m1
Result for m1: 13.2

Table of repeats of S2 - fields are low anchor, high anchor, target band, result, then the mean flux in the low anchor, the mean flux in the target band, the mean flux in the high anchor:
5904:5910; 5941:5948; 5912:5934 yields 1.2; 13.6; 13.3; 14.7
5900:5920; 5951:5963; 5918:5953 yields -0.2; 13.4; 13.4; 13.2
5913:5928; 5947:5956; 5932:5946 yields -0.2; 13.5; 13.4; 13.1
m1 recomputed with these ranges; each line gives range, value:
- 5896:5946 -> 13.3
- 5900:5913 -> 13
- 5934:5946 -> 13.6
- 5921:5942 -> 13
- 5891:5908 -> 12.6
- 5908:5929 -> 13.4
